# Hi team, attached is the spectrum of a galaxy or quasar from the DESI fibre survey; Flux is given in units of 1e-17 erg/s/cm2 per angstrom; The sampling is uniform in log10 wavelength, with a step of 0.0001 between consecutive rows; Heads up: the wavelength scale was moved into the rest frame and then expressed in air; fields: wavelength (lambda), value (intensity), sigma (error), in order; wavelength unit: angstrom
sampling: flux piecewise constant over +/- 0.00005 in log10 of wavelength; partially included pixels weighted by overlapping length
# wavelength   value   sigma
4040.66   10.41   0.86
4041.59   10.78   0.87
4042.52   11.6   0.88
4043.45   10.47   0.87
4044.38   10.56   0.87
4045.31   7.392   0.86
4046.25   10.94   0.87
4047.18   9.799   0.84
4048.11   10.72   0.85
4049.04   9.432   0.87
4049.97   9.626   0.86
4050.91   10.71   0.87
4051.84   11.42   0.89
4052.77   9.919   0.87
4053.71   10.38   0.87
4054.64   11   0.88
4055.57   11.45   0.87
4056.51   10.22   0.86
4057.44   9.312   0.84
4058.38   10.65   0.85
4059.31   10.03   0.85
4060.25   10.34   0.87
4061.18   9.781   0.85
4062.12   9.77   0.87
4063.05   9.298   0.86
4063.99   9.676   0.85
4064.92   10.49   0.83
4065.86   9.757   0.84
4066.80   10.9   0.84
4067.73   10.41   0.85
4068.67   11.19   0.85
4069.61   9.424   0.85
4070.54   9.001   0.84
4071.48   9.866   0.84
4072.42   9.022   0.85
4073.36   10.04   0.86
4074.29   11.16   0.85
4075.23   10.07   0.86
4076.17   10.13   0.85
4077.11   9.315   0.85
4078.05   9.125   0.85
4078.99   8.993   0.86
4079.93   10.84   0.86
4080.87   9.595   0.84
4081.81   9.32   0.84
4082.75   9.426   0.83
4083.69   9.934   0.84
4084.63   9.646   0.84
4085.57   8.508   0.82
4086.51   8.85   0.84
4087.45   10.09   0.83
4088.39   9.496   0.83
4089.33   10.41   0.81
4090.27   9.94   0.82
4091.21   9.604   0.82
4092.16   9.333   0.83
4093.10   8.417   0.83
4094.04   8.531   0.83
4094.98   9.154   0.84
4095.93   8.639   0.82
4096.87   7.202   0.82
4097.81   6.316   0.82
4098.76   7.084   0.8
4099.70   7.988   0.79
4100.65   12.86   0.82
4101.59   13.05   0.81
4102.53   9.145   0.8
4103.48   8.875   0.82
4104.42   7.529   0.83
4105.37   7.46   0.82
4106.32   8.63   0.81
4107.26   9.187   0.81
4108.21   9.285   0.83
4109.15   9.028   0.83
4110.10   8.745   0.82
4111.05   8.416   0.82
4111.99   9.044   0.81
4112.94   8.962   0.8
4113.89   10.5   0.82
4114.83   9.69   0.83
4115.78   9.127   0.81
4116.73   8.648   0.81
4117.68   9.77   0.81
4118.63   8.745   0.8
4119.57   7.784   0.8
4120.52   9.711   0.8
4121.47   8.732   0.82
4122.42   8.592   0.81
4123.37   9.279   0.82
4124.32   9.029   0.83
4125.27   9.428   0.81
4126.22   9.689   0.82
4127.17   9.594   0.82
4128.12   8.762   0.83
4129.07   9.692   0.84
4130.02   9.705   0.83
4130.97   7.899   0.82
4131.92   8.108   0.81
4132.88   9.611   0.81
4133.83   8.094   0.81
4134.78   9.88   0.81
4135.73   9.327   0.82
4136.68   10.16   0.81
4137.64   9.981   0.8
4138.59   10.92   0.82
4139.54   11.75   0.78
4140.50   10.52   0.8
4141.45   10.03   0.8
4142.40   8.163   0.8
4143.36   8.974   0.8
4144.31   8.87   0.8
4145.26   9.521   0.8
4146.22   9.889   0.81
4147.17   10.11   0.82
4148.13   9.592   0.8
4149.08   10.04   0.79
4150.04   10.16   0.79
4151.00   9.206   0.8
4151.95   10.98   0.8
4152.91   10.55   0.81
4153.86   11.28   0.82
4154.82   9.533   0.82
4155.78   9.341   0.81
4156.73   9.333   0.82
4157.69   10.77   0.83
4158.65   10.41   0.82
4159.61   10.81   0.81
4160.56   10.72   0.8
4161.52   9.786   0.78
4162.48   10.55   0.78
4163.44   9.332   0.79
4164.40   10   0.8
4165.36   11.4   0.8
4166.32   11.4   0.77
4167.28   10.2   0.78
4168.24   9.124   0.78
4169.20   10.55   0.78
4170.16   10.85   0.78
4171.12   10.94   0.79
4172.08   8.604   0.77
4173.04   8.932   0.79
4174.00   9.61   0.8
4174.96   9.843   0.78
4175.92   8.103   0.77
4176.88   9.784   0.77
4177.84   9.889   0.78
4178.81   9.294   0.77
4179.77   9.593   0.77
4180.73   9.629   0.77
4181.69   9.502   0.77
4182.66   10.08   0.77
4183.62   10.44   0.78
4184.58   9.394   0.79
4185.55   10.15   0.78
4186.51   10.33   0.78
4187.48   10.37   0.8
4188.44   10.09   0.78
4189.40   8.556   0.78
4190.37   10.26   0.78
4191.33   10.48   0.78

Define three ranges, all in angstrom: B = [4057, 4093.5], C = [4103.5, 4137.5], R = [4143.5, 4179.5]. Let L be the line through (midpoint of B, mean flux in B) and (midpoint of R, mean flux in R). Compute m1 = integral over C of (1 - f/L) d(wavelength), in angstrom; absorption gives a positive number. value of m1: 2.9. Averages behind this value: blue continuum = 9.78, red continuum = 9.97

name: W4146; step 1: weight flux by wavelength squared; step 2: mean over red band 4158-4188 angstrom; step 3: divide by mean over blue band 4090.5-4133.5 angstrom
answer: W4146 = 1.14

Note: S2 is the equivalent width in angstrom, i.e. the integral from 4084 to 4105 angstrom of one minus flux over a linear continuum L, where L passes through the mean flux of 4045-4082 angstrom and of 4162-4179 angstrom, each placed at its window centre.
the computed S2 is 1.84 angstrom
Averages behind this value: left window 10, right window 9.92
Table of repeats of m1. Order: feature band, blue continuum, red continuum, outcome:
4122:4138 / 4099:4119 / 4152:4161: 0.83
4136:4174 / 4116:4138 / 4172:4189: -2.67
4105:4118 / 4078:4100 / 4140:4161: 0.45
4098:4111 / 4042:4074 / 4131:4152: 1.07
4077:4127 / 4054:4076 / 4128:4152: 3.66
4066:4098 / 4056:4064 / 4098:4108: 0.01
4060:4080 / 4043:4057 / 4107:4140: 0.17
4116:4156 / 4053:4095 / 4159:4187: 1.60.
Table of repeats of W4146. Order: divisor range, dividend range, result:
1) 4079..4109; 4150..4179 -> 1.13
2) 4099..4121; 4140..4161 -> 1.10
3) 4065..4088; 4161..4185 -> 1.06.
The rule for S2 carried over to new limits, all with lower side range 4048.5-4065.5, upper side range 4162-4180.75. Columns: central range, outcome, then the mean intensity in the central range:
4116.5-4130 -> 1.2 angstrom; 9.13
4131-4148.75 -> 0.7 angstrom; 9.6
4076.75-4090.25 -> 0.8 angstrom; 9.56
